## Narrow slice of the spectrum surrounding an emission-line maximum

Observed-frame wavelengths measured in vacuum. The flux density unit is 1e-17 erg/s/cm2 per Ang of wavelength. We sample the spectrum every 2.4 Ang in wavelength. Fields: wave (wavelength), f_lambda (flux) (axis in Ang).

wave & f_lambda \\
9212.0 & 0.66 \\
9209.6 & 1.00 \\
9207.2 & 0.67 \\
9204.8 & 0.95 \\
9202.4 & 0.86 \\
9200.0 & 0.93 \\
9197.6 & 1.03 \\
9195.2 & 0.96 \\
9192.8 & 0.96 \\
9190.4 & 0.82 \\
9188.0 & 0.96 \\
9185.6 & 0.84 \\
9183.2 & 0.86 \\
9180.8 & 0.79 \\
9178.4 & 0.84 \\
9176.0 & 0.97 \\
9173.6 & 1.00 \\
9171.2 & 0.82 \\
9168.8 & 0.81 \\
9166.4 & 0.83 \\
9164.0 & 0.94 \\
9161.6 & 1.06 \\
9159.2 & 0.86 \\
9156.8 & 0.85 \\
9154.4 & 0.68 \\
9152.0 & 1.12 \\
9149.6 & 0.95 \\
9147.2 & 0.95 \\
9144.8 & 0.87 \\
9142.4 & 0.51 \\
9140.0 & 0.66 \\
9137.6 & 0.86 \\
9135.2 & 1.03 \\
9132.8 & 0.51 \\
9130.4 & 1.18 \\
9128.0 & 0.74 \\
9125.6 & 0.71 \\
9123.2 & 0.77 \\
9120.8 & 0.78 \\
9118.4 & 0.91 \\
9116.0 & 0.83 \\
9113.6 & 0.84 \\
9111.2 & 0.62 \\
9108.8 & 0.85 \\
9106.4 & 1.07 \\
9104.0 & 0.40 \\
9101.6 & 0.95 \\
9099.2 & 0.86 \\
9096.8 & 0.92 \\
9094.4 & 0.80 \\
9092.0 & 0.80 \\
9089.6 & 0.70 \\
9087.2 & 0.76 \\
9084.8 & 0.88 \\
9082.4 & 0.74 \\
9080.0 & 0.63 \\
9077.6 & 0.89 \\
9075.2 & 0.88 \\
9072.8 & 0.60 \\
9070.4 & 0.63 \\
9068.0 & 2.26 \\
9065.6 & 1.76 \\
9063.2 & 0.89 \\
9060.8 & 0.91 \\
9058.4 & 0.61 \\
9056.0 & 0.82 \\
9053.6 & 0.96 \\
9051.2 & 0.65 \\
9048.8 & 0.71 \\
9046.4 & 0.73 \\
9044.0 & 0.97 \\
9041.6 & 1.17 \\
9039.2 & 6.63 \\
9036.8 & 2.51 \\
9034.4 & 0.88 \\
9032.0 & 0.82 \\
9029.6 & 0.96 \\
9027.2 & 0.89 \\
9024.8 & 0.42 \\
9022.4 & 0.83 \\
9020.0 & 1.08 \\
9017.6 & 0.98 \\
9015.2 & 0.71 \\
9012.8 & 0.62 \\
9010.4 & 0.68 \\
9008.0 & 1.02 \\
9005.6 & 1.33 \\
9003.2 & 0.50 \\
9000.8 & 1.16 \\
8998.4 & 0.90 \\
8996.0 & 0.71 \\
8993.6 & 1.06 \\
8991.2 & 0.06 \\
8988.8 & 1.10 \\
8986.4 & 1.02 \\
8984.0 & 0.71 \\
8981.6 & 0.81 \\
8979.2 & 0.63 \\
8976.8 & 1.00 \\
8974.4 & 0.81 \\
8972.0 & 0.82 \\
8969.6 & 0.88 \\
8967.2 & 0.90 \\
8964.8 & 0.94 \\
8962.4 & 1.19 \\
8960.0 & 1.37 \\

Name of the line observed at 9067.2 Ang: [N II]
